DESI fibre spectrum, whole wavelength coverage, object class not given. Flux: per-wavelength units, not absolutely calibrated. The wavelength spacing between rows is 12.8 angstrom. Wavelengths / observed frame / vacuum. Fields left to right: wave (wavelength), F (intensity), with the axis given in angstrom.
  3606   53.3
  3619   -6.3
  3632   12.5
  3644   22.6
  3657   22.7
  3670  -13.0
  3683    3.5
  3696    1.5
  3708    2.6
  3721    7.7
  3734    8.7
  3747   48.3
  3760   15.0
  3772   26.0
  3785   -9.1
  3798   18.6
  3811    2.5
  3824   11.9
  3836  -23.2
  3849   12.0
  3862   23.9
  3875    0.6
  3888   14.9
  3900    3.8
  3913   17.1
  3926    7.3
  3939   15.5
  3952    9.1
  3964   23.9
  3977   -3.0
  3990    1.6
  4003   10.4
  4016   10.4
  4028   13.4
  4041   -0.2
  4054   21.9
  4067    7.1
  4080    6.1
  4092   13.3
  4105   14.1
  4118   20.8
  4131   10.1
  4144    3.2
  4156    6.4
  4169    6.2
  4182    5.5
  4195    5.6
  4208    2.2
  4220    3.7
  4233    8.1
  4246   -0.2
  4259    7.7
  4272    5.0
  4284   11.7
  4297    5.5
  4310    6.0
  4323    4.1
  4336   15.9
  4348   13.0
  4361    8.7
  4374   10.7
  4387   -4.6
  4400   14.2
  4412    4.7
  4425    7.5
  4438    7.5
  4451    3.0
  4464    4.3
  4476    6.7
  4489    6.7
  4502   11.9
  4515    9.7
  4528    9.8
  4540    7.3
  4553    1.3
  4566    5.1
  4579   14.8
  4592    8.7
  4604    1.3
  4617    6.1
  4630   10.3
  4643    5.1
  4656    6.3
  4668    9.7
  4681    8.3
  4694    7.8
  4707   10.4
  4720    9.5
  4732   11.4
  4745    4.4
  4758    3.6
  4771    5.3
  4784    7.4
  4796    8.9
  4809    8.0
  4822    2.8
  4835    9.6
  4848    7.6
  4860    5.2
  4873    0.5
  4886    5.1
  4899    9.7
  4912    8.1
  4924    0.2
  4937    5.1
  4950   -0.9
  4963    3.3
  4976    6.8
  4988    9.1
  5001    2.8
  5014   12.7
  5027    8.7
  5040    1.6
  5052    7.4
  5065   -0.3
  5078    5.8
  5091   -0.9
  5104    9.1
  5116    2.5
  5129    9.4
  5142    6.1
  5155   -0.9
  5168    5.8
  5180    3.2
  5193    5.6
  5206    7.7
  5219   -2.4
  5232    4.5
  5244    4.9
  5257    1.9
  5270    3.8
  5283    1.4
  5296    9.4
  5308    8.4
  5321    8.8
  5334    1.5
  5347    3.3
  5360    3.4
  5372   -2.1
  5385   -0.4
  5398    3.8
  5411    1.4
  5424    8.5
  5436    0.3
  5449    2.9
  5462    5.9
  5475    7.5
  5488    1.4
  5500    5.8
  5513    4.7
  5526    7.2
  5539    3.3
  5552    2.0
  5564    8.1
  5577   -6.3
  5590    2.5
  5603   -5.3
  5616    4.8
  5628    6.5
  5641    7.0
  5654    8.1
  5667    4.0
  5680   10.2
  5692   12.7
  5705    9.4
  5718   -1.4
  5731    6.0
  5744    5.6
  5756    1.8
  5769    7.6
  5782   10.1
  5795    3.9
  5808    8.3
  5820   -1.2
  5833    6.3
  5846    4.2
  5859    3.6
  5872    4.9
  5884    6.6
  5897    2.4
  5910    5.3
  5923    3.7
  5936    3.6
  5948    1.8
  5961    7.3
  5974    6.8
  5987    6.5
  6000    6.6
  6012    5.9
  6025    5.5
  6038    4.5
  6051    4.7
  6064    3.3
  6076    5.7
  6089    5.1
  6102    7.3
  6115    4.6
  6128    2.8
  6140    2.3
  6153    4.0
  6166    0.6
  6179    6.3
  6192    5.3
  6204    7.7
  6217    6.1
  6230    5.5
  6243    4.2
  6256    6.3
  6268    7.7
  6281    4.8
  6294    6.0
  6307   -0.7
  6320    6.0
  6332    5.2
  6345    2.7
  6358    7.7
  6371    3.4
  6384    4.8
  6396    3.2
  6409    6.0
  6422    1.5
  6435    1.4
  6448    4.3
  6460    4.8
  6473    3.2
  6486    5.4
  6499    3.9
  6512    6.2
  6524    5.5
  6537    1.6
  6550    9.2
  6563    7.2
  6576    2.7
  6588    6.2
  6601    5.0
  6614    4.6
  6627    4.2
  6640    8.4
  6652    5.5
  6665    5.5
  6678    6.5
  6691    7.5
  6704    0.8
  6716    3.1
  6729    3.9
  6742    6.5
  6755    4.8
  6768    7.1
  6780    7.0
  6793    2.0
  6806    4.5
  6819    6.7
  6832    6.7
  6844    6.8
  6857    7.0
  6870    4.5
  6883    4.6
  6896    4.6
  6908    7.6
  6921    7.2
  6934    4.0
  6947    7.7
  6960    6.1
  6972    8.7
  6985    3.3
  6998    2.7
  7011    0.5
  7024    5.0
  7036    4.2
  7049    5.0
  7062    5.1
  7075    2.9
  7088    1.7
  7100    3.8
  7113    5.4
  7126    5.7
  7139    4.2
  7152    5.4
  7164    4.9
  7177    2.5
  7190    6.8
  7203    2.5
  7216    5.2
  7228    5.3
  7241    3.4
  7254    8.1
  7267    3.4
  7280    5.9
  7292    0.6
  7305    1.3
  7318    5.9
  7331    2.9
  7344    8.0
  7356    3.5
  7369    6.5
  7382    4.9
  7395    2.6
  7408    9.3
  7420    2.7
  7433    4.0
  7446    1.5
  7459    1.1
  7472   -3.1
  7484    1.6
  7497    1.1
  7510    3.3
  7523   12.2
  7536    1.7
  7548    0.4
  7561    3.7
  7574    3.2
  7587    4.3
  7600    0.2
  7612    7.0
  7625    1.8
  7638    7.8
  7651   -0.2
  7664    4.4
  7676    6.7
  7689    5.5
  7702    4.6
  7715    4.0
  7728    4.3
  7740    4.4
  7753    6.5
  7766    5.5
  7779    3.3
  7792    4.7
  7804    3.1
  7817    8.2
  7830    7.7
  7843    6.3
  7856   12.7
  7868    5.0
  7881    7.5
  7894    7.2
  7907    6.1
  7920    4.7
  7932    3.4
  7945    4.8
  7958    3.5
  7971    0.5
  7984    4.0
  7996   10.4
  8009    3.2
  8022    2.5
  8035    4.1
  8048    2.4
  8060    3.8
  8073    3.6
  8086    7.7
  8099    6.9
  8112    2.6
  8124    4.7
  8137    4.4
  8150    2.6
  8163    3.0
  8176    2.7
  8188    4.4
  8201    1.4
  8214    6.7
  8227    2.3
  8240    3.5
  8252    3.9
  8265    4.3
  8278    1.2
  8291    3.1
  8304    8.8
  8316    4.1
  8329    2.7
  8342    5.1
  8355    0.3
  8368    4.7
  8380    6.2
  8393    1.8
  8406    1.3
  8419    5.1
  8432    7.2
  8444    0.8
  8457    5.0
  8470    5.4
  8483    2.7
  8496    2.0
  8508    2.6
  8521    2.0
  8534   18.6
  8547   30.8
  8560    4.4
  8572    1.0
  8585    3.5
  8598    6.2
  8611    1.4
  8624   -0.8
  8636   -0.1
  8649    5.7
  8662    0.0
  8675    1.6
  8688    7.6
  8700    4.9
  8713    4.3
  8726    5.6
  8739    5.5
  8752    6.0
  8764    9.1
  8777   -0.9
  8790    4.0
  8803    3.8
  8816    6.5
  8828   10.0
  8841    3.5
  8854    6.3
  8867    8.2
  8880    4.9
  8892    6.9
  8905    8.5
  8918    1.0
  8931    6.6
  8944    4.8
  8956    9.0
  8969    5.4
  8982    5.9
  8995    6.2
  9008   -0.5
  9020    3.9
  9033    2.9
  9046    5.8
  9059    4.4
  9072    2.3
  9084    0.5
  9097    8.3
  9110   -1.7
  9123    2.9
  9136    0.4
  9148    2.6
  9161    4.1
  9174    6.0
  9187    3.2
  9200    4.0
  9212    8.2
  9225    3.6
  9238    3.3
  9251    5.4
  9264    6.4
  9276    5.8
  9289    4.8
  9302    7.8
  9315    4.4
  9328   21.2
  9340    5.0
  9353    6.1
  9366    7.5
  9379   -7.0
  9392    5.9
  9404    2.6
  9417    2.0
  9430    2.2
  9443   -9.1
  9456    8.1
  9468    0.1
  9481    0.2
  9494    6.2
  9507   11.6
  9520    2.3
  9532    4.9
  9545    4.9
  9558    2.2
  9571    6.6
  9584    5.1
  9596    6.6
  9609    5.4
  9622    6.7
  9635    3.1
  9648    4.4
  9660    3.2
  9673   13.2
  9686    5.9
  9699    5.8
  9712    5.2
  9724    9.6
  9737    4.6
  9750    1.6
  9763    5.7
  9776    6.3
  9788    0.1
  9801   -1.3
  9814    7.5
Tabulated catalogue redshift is 1.29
